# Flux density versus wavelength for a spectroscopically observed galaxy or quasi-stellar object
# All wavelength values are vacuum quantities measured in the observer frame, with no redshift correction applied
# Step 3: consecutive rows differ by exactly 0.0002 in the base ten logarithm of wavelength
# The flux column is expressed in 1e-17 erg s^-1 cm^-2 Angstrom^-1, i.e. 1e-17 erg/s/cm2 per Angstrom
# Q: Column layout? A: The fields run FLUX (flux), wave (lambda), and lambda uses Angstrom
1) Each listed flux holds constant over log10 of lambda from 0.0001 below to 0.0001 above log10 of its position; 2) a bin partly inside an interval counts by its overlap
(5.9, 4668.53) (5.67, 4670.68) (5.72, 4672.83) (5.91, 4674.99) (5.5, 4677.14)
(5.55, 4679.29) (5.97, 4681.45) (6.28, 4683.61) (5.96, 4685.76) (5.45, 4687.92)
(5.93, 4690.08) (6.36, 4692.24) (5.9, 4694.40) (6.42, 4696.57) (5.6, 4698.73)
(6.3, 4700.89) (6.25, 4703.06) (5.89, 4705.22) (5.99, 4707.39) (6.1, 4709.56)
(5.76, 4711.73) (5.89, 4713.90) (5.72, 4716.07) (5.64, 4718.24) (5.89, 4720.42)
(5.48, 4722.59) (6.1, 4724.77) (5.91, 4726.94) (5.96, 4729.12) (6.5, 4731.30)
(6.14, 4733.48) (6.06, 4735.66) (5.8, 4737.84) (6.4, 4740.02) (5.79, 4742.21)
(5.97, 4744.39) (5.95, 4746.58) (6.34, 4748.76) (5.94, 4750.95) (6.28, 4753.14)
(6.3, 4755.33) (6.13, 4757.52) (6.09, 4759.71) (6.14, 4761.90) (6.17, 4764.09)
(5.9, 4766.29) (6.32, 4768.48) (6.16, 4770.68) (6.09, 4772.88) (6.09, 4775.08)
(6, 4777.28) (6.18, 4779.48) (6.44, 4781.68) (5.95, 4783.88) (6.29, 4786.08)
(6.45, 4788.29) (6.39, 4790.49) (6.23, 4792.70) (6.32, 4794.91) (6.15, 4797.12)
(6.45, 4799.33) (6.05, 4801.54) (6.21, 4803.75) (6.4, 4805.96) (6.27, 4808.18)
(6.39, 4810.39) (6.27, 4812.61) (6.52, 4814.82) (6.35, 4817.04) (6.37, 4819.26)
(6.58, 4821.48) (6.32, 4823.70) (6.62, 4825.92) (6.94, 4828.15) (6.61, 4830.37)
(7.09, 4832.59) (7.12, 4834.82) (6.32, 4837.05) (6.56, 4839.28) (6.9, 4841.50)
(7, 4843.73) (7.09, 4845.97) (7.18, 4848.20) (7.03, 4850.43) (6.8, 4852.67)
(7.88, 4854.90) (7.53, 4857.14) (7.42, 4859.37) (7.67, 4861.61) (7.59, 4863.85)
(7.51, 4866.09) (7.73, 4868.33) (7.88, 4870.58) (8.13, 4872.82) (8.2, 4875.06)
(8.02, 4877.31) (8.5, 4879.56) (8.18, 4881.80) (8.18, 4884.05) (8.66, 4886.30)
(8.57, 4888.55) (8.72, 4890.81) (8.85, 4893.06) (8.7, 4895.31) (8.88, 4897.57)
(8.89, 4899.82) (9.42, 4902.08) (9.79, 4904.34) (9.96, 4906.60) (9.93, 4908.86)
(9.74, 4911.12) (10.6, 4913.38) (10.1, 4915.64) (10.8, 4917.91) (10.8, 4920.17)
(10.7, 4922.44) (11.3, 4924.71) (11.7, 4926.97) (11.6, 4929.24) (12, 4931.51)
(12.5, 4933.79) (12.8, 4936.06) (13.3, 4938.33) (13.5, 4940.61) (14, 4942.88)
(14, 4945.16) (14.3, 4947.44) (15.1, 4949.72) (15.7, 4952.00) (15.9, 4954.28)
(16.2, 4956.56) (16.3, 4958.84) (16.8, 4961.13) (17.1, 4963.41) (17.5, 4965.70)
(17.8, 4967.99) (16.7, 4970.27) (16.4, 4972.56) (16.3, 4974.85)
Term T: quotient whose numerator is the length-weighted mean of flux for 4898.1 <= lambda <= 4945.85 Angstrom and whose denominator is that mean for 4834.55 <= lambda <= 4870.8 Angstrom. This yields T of 1.56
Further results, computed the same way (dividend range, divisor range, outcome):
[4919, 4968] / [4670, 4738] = 2.37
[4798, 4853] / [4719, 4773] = 1.09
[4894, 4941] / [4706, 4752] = 1.80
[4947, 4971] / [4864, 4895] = 1.99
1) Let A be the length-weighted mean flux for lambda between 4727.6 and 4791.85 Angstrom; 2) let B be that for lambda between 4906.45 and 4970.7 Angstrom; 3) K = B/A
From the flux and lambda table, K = 2.2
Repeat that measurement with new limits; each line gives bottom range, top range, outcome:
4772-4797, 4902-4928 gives 1.68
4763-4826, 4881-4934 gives 1.58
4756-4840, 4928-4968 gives 2.32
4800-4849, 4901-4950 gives 1.77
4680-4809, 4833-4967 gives 1.69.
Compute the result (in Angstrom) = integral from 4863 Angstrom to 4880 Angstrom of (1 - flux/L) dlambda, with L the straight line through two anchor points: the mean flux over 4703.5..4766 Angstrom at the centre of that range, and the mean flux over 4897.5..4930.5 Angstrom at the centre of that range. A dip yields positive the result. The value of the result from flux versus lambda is 2.5 Angstrom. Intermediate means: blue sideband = 6.01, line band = 7.93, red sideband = 10.3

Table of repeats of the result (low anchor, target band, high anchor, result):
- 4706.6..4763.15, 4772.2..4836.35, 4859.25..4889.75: 5.76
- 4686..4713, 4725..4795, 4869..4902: 6.69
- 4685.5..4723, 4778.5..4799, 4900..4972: 5.46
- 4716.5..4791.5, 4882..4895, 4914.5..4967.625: 3.37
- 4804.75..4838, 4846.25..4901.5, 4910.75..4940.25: 6.09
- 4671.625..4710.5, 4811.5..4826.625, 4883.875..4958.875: 4.36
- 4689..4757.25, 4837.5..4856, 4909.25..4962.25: 5.60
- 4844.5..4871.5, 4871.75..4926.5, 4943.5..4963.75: 7.88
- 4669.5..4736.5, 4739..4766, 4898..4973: 4.81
